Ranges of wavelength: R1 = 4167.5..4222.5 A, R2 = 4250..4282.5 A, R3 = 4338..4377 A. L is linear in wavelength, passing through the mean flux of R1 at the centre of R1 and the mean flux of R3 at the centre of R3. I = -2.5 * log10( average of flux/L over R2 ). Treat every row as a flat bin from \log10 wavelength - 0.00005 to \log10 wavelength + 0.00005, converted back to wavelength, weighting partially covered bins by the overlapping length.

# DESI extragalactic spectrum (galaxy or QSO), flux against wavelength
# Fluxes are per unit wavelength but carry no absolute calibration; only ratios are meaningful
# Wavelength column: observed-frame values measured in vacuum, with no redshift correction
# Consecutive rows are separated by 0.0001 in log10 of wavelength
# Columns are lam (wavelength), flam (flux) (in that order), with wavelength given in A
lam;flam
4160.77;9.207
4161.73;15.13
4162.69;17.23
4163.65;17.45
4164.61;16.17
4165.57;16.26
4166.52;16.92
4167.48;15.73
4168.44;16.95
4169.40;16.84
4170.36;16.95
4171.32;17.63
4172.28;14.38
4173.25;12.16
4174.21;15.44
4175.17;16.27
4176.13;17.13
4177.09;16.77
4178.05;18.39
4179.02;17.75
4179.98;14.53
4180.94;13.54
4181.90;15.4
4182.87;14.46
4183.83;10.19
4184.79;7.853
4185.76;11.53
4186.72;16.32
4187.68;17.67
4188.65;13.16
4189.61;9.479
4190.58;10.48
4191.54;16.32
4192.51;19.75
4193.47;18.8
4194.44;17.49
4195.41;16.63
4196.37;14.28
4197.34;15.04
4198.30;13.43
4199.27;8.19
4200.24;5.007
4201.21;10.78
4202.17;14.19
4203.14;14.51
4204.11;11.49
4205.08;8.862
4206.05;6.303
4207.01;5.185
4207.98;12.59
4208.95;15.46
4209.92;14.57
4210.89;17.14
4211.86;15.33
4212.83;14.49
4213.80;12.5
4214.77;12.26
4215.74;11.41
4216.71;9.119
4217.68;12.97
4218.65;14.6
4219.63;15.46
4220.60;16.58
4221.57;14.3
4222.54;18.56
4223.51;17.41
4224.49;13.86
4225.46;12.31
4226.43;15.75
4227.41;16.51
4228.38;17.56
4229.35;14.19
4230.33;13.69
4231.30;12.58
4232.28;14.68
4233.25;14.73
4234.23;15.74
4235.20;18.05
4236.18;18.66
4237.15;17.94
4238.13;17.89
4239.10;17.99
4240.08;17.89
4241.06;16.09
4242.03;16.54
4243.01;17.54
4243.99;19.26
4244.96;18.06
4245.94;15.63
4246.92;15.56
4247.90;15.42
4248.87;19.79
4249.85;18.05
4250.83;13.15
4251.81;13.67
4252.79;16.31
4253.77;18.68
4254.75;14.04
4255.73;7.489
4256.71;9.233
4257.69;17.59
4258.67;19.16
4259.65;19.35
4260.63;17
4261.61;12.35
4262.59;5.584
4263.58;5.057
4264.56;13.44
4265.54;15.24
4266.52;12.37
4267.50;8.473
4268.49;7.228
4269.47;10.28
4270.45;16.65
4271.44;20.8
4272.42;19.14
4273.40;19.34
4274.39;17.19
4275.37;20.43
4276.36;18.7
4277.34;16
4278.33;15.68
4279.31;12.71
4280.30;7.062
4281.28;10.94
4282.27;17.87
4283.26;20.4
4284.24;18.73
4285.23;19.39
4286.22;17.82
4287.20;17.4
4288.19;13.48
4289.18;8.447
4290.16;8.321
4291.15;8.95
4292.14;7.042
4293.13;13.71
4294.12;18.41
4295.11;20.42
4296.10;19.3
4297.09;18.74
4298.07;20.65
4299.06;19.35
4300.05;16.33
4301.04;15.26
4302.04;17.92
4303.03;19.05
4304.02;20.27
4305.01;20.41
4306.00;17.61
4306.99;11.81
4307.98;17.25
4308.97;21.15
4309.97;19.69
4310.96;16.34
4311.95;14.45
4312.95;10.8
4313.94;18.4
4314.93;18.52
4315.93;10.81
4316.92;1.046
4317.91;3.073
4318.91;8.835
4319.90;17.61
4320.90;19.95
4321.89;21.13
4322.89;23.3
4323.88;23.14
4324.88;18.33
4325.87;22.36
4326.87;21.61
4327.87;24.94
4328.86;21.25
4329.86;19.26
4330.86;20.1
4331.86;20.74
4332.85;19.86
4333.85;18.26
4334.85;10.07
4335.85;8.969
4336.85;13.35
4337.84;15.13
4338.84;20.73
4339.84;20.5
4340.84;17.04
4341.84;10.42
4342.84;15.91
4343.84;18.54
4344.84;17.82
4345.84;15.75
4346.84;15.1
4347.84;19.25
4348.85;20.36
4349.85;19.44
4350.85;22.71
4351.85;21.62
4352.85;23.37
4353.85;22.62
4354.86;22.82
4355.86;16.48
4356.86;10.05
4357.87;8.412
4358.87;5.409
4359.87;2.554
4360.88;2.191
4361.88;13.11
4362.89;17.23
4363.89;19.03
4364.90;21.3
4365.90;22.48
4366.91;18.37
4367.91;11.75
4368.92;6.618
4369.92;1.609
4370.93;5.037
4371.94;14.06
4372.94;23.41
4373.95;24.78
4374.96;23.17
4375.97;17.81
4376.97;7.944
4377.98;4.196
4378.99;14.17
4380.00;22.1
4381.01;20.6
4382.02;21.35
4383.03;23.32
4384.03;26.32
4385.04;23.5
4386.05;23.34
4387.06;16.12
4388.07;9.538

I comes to 0.04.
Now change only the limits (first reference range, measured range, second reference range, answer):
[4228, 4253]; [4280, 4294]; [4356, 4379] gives 0.10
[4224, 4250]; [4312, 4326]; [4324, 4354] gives 0.18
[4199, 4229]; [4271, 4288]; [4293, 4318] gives -0.10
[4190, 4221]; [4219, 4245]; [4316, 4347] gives -0.17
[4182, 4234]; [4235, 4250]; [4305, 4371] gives -0.22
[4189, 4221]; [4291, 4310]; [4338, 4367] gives -0.13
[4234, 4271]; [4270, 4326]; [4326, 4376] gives -0.04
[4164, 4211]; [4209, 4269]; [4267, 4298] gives -0.01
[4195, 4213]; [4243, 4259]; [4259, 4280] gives -0.14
